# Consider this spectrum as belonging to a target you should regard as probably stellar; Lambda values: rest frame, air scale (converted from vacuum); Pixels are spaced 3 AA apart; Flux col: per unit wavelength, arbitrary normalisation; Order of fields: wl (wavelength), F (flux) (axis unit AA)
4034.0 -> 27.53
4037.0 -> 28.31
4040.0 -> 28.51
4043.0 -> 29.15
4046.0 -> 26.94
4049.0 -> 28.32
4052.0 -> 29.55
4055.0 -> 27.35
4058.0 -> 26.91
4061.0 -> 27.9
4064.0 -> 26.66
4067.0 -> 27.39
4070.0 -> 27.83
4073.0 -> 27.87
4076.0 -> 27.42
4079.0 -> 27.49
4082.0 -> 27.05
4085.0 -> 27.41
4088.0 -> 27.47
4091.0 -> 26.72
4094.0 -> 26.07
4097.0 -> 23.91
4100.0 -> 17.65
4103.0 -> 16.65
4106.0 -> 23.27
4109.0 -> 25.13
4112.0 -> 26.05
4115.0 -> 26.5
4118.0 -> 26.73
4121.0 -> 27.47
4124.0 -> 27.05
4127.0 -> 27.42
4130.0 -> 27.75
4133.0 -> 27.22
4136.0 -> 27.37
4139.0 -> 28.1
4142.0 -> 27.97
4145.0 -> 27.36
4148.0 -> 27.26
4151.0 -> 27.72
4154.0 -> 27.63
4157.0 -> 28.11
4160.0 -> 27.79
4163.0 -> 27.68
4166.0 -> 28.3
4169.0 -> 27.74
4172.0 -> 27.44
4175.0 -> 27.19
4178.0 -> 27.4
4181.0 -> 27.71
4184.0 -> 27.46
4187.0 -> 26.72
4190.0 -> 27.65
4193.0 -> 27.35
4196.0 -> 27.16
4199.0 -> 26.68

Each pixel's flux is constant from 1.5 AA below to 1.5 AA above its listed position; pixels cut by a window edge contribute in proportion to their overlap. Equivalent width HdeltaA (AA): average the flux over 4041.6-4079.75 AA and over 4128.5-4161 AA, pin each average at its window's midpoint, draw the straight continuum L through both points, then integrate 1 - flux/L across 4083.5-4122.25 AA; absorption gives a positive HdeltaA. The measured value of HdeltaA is 4.2 AA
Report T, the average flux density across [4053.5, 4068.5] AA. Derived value 27.2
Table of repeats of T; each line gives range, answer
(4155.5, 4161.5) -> 27.9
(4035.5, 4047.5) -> 28.2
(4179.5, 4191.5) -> 27.4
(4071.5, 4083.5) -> 27.5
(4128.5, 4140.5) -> 27.6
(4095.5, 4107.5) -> 20.4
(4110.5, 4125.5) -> 26.8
